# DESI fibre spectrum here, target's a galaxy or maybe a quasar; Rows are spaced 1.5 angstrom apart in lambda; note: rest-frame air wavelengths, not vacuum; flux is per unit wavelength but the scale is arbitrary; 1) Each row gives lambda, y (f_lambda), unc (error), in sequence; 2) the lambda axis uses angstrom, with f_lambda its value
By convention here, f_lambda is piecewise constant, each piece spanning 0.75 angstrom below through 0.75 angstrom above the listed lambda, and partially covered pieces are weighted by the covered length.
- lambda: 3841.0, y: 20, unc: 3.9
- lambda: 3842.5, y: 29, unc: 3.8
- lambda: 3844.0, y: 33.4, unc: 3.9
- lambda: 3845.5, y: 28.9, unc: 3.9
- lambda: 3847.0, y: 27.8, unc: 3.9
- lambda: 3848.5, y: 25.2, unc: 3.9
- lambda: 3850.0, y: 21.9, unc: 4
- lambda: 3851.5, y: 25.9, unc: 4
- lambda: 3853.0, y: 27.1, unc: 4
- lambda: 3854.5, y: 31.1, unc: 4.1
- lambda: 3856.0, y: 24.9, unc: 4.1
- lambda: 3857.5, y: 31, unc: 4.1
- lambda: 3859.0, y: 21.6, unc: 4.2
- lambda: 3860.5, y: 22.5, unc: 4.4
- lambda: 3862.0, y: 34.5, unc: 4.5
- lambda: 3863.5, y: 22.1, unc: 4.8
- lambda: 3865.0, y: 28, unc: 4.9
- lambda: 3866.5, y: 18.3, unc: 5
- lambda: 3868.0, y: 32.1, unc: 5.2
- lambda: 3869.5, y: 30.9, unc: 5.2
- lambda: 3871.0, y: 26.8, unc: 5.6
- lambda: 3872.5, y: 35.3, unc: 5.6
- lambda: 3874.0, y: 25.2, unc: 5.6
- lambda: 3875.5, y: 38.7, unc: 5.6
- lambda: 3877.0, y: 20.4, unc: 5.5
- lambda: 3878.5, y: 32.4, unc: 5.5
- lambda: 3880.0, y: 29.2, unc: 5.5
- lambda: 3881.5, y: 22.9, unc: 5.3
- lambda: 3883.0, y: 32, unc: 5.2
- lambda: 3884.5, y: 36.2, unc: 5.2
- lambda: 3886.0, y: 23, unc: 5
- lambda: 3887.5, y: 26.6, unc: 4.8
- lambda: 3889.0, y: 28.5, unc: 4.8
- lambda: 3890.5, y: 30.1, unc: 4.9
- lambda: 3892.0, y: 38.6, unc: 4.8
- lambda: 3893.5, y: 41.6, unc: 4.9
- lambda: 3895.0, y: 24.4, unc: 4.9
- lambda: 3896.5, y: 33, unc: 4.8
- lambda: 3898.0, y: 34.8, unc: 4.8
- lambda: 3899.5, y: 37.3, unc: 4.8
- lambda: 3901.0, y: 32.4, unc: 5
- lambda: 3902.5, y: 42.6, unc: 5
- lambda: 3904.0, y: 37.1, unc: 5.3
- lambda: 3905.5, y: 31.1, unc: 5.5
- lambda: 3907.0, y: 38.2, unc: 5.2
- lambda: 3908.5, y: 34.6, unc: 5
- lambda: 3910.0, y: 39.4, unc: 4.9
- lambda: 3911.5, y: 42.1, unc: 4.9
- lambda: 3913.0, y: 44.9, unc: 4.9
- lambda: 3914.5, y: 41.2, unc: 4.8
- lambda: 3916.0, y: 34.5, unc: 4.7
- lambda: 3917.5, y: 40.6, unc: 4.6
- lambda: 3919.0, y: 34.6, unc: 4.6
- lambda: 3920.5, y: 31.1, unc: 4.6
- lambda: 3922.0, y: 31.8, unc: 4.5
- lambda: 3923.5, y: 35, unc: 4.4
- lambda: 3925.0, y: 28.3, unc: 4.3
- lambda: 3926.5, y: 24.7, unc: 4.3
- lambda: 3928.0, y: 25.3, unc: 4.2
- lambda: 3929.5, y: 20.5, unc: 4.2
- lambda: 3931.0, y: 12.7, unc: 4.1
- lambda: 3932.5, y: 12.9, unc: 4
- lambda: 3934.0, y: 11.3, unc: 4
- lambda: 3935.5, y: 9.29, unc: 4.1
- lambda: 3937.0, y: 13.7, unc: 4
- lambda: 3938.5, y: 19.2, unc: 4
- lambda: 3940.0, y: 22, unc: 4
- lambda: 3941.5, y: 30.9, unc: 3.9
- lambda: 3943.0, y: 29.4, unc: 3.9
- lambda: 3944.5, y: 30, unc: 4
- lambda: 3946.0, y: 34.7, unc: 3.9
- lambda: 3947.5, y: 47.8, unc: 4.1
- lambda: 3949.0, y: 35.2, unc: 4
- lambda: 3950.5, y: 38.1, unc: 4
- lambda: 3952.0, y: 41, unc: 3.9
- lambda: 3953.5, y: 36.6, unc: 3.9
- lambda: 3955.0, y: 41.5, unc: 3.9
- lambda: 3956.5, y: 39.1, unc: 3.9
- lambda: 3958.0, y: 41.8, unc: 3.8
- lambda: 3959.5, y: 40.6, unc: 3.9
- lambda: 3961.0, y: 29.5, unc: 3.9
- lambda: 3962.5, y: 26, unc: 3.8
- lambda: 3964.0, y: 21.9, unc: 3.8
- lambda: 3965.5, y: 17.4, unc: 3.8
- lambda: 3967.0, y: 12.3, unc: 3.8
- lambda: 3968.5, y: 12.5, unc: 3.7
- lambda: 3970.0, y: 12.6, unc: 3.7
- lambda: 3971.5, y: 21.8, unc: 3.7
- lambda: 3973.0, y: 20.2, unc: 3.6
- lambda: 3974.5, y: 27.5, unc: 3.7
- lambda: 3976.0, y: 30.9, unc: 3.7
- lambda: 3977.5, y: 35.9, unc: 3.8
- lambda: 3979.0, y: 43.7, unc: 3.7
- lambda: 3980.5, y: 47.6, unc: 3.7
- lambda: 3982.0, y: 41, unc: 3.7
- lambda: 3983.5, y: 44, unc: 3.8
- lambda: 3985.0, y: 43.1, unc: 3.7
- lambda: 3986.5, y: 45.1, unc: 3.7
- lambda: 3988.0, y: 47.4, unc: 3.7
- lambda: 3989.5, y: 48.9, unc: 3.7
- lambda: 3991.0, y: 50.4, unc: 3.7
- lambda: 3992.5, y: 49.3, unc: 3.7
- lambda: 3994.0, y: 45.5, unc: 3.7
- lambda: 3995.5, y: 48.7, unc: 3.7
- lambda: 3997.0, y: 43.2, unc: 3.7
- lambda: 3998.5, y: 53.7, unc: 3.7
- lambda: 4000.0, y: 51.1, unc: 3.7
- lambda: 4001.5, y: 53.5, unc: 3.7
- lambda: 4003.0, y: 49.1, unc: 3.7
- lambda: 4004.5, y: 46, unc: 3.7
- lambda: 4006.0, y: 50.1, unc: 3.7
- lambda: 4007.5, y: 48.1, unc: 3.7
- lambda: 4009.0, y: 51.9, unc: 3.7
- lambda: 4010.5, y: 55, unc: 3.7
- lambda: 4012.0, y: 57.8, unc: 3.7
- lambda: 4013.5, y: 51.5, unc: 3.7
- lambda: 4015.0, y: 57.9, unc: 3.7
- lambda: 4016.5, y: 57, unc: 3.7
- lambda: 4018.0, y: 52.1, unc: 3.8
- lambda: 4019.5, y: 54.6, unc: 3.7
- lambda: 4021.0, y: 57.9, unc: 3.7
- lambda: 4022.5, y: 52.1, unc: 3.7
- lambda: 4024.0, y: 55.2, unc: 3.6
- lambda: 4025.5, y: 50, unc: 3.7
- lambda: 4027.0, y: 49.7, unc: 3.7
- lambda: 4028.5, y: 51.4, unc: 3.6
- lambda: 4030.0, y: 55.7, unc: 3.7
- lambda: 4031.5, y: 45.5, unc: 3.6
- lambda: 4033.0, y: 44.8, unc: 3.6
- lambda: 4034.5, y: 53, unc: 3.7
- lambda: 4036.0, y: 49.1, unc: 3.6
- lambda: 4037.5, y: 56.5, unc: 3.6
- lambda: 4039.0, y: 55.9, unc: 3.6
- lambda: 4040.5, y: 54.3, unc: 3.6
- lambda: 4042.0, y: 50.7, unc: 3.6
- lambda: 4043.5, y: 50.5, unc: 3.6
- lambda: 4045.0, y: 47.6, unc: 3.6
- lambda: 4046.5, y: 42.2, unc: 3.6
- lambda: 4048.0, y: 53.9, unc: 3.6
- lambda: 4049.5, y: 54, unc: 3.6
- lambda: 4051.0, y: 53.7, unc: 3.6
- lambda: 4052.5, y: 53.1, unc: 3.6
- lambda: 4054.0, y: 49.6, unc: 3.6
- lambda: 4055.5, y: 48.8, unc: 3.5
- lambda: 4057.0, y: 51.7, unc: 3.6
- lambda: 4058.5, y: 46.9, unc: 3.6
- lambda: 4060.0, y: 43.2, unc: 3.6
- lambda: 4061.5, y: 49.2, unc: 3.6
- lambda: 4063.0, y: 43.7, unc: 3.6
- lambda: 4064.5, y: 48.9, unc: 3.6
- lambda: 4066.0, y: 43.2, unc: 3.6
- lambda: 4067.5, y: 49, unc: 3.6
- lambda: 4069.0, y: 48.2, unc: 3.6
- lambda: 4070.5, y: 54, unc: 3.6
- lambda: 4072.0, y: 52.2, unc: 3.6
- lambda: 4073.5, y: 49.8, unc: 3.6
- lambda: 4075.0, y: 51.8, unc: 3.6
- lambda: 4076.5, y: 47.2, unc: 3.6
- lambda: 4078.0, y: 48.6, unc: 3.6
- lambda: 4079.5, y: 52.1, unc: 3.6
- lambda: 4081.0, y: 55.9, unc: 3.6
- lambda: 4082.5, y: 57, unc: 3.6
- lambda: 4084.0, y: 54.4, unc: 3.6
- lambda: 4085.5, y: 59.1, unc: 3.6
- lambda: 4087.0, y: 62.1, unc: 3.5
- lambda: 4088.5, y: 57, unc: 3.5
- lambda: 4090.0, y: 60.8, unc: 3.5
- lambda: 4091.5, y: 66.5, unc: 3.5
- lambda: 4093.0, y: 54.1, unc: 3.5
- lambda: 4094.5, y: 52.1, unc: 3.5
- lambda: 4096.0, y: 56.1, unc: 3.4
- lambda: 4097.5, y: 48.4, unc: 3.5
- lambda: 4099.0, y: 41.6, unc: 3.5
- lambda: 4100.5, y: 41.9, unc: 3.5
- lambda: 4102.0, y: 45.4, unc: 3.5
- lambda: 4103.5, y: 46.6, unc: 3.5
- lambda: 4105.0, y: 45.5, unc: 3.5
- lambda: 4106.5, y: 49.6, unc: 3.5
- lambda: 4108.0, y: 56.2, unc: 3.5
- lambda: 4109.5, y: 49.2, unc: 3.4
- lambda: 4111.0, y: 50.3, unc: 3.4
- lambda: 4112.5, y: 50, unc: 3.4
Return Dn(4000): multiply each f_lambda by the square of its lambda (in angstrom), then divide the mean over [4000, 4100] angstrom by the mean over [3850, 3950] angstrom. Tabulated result 1.9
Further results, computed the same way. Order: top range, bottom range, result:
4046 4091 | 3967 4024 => 1.20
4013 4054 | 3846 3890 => 2.05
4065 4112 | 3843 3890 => 2.07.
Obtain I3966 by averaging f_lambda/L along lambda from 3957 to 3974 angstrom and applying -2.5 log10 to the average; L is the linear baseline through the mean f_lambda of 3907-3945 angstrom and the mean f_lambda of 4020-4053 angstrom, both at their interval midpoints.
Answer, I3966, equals 0.46 mag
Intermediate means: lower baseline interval 28.2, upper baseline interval 51.7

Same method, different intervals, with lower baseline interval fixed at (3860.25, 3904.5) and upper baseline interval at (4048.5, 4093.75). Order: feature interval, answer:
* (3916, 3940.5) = 0.44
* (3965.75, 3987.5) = 0.32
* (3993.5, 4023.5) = -0.15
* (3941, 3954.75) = 0.06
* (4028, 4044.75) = -0.07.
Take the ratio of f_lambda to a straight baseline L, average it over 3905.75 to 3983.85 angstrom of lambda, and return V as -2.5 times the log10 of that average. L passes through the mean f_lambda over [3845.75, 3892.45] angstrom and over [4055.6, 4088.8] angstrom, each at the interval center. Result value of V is 0.20 mag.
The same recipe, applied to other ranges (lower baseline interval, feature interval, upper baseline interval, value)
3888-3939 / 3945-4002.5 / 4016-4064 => 0.085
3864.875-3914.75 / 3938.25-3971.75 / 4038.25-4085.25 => 0.293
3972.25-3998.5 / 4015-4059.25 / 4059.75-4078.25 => -0.126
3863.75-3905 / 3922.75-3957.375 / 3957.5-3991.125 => 0.155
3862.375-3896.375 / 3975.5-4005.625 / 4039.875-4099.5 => -0.090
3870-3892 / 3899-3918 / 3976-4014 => -0.129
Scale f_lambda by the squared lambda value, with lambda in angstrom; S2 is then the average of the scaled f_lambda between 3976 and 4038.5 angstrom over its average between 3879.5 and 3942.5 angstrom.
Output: 1.74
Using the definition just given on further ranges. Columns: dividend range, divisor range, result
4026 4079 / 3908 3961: 1.69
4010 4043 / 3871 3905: 1.79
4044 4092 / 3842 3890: 2.05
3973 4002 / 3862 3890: 1.64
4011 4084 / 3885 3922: 1.57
